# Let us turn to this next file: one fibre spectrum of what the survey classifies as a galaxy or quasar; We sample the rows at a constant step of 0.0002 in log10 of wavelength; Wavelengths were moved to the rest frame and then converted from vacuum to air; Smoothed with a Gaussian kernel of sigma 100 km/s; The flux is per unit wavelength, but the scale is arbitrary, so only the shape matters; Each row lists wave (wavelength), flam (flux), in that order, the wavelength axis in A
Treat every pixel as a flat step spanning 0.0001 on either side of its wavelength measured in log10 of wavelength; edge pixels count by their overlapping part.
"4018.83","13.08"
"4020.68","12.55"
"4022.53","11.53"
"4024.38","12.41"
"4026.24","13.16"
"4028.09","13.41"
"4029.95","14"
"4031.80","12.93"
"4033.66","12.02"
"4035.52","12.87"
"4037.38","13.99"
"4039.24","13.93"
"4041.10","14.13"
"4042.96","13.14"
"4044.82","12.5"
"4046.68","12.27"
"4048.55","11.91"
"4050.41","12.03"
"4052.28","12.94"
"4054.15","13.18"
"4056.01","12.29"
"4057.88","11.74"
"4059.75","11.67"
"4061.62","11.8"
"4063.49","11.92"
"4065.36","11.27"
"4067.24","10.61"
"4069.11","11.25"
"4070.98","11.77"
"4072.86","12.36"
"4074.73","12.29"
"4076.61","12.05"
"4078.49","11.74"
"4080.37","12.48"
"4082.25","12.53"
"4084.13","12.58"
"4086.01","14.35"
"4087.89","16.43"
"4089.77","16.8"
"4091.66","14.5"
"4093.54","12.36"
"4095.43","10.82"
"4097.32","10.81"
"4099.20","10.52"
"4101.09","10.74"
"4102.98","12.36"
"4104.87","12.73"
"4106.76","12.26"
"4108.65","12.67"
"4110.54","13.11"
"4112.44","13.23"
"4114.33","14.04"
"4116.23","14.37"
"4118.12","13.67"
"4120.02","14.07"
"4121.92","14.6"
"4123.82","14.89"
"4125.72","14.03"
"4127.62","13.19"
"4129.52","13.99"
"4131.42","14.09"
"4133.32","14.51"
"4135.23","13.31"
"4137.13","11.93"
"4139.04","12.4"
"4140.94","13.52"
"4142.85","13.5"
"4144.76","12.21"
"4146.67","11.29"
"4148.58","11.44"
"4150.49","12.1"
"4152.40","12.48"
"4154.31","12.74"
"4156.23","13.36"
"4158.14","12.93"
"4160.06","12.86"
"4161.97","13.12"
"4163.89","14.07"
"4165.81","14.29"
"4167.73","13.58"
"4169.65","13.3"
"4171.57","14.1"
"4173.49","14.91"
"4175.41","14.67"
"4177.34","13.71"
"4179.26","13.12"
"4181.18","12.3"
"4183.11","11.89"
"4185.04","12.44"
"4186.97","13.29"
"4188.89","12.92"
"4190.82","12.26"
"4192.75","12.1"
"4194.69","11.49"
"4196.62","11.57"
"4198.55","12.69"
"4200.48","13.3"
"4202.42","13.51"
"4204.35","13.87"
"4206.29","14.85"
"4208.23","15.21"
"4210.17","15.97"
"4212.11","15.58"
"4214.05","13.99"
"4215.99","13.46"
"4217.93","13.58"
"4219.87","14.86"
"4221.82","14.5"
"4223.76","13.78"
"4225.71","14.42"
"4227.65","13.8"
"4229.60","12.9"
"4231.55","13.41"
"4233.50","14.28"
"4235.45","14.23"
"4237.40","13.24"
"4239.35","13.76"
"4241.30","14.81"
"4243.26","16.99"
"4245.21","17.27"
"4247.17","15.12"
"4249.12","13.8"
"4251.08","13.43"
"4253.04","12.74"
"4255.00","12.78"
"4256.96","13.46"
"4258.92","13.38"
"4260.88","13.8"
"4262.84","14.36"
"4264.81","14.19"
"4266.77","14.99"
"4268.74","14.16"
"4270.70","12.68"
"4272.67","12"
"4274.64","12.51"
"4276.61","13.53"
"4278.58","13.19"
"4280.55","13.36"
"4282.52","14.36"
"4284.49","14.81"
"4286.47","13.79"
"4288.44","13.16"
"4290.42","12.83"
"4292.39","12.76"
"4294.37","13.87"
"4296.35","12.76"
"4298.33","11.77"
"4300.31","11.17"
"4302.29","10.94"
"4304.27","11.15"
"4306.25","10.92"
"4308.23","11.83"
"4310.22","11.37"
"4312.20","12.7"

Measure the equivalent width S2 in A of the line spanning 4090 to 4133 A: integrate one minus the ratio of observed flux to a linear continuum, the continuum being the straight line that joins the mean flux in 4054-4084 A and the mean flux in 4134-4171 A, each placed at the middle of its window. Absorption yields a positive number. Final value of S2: -2.5 A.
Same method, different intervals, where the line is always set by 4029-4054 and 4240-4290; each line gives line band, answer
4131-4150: 0.90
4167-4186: 0.21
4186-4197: 1.06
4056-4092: 1.42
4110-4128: -0.88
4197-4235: -0.96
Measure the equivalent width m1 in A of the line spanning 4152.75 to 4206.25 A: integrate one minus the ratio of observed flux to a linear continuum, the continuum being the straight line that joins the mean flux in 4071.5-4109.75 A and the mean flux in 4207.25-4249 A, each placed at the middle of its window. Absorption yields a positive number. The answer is 2.7 A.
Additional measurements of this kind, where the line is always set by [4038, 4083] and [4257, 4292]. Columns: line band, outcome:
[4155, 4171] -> -0.7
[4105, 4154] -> -2.1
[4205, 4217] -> -1.5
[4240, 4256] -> -1.4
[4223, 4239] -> -0.5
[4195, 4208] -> -0.2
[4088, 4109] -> -0.1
